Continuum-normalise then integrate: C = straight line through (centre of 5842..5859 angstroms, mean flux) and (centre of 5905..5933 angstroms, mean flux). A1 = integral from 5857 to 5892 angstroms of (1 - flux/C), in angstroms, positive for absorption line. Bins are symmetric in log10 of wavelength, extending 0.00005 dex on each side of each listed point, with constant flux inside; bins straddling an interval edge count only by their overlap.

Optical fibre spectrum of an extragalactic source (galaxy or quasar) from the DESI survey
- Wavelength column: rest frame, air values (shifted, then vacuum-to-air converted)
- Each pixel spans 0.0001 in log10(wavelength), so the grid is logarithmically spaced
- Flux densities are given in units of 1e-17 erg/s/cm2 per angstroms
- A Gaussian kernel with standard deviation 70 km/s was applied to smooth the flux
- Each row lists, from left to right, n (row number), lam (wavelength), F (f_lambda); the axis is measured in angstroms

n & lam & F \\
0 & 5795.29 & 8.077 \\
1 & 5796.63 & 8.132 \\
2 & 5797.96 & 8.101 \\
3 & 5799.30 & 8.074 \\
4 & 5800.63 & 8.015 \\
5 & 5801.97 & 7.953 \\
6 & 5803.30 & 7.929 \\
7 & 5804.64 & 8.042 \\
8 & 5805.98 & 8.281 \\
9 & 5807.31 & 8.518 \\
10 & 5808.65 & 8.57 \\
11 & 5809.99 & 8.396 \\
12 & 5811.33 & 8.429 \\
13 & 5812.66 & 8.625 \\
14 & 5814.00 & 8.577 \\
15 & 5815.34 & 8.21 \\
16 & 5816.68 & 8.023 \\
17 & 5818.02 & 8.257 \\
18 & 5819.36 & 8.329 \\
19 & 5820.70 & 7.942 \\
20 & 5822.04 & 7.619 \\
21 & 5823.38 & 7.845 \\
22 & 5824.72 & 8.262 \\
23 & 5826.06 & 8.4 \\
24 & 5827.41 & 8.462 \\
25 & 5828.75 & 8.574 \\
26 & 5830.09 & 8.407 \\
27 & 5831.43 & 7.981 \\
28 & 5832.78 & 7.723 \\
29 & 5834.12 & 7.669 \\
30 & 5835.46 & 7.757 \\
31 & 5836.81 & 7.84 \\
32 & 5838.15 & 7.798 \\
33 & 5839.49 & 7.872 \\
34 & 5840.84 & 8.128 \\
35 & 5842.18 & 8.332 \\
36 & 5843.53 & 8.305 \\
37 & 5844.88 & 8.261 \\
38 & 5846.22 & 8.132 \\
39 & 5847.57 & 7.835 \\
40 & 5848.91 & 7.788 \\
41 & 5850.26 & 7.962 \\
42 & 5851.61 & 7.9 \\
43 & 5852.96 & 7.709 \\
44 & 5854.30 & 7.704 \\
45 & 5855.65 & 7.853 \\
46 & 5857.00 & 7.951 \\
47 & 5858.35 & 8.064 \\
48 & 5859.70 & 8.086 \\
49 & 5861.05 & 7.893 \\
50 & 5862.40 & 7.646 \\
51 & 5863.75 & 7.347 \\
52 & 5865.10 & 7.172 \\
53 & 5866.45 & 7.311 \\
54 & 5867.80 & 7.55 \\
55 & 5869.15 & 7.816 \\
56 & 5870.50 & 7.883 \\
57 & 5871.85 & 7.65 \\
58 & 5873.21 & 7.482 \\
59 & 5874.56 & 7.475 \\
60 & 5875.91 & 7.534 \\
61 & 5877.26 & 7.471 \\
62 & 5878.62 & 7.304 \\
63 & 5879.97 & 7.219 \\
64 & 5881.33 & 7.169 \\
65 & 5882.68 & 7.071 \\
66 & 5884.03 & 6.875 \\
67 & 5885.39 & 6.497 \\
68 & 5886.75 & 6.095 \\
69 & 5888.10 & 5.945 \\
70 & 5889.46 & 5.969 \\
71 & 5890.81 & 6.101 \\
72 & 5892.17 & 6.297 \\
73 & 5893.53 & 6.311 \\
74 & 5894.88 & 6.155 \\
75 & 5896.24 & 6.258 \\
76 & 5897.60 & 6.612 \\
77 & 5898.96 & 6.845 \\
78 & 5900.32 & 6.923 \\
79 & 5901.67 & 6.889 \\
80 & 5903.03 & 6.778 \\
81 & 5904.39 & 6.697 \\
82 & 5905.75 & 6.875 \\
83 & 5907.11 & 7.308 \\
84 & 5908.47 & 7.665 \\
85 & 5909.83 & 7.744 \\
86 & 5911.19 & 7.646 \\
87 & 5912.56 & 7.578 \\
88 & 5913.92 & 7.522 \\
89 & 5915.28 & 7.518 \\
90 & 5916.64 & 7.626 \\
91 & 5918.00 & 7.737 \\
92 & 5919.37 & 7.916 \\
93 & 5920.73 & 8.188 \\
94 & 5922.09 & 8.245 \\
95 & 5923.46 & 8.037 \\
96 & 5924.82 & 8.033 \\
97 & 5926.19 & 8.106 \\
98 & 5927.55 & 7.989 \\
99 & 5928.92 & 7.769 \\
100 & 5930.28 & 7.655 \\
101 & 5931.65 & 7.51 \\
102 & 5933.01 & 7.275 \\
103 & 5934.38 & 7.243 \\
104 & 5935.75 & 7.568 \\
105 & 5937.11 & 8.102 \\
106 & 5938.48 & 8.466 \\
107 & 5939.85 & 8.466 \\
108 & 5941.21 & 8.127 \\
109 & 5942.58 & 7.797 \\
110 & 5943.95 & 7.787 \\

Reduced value 2.9 angstroms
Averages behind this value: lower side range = 7.97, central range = 7.22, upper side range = 7.72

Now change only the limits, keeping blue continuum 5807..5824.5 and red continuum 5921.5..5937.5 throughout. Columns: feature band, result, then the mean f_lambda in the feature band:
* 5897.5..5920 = 1.6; 7.3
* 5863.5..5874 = 0.7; 7.53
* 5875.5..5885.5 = 1.0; 7.17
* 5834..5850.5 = 0.3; 7.99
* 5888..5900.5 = 2.5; 6.33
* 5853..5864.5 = 0.4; 7.81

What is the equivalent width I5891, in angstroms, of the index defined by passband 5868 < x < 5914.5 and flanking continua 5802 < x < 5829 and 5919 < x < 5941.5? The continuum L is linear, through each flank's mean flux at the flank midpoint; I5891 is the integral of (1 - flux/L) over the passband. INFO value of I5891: 6.0 angstroms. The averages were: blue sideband 8.25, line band 6.99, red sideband 7.92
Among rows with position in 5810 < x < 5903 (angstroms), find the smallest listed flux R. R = 5.945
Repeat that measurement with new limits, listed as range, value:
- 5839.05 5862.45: 7.646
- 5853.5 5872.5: 7.172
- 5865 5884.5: 6.875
